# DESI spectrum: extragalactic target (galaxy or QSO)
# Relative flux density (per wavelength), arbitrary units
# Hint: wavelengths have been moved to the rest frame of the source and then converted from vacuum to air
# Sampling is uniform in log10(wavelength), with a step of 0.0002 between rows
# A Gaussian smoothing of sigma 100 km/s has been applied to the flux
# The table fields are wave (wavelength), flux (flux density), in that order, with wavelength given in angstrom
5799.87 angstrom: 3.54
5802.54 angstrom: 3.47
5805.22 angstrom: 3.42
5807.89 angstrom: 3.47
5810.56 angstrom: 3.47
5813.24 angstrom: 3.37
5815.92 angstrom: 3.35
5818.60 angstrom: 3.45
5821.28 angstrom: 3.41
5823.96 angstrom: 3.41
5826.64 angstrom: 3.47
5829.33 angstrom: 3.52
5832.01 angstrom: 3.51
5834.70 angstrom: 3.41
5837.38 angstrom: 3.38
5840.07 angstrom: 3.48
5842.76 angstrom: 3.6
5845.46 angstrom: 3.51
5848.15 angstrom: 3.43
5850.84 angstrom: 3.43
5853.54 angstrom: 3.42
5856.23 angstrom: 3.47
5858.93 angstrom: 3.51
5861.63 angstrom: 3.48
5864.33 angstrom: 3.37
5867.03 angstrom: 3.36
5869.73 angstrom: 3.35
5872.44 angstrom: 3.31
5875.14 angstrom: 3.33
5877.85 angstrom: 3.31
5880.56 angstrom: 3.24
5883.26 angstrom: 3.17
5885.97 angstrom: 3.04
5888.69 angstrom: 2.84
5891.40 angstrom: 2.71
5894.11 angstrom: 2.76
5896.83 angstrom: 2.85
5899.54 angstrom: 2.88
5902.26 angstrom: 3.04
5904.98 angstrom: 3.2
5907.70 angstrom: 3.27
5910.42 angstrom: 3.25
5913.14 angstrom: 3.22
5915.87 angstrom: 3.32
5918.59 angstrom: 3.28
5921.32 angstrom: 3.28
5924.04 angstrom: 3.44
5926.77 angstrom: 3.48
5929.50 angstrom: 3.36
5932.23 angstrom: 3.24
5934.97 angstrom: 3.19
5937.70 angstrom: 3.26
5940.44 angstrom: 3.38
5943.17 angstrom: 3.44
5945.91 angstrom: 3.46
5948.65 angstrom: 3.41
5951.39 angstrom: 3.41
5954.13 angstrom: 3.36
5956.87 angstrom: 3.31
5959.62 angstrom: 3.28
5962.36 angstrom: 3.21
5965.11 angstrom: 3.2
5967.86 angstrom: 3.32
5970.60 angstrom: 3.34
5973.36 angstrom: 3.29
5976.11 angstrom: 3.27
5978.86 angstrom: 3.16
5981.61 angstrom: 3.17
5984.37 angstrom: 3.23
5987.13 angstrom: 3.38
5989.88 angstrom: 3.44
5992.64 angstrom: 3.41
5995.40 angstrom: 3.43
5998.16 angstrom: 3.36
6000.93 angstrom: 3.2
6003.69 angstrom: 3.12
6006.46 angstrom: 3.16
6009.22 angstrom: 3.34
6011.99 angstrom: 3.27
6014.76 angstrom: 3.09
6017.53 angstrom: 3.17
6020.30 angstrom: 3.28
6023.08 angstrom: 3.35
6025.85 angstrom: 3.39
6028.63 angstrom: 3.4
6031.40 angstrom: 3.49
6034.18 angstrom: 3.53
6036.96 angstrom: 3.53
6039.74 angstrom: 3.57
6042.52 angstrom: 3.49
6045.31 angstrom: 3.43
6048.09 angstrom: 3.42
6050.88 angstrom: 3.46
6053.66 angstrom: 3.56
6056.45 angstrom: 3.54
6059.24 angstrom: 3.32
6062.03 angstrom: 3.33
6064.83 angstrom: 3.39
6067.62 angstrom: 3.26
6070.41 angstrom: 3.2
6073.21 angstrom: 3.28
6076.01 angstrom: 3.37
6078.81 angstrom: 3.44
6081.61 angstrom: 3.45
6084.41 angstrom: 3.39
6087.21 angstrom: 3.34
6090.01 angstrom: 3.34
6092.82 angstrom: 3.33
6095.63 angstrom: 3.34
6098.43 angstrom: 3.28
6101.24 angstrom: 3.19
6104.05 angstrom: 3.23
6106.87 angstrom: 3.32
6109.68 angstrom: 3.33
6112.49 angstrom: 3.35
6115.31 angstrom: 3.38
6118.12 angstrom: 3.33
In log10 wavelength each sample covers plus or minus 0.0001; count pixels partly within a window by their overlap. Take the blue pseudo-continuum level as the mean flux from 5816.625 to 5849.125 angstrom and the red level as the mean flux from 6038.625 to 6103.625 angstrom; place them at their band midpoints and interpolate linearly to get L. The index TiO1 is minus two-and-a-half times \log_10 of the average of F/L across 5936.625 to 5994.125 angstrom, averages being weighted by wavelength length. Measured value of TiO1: 0.030 mag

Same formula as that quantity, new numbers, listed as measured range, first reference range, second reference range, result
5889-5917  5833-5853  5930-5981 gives 0.11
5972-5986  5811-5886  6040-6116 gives 0.05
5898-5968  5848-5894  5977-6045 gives 0.00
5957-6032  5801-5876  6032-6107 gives 0.04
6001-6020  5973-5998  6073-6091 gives 0.04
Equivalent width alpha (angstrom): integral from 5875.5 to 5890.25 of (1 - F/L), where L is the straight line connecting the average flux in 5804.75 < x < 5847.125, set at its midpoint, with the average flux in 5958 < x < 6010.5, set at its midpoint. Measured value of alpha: 1.1 angstrom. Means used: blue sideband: 3.45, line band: 3.13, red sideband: 3.28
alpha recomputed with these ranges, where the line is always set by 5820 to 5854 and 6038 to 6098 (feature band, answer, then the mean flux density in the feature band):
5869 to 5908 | 4.2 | 3.08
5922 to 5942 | 0.6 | 3.34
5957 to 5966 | 0.5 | 3.24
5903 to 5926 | 1.0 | 3.28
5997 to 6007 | 0.6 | 3.21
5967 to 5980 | 0.5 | 3.28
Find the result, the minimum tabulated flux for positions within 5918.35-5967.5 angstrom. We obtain 3.19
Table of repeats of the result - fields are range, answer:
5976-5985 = 3.16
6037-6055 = 3.42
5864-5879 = 3.31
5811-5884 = 3.17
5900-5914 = 3.04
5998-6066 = 3.09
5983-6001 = 3.2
